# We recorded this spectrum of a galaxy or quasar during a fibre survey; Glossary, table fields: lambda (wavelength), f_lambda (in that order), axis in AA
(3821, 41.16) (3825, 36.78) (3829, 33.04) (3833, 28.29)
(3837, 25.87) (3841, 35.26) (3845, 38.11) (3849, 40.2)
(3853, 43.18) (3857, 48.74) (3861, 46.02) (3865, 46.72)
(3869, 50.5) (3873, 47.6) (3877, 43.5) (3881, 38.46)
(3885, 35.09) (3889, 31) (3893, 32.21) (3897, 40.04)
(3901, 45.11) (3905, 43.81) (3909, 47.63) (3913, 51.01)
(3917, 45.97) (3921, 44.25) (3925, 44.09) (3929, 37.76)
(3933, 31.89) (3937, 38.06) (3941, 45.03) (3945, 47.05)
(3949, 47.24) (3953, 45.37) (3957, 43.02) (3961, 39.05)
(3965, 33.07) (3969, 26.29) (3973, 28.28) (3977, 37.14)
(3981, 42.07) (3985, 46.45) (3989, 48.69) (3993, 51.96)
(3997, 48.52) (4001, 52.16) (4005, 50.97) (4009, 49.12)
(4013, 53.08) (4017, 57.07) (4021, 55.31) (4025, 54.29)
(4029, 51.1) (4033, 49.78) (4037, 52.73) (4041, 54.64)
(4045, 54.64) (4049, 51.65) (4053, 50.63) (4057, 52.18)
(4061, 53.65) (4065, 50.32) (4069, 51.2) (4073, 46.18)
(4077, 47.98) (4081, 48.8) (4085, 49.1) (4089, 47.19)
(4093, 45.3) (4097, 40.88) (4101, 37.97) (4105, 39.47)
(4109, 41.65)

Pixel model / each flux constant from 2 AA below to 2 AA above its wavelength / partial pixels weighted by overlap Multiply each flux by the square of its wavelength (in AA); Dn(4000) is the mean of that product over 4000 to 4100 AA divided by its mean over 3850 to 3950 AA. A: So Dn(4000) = 1.28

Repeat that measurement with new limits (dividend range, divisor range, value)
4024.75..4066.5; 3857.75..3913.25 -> 1.33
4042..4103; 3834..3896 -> 1.35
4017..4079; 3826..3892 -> 1.45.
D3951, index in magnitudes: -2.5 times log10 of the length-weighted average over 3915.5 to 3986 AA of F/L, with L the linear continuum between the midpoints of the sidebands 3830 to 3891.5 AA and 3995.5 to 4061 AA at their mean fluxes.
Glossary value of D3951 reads 0.16 mag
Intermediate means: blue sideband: 39.7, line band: 40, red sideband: 52.4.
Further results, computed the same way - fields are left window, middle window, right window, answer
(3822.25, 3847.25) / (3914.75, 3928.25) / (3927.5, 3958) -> -0.10 mag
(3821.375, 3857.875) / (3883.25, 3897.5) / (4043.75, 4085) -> 0.17 mag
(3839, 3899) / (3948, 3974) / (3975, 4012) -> 0.22 mag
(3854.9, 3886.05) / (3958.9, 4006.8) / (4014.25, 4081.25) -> 0.18 mag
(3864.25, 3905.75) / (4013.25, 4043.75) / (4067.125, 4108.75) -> -0.21 mag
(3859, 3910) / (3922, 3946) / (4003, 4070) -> 0.12 mag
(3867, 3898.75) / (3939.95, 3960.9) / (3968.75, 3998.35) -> -0.10 mag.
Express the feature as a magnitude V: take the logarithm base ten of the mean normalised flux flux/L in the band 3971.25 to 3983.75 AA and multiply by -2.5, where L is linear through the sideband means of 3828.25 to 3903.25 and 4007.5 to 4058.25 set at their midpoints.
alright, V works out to 0.30 mag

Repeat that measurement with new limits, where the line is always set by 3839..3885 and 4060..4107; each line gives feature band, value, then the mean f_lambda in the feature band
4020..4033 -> -0.16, 52.9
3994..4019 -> -0.15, 51.8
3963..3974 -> 0.46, 29.3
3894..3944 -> 0.03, 42.8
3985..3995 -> -0.10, 49.5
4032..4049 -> -0.16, 53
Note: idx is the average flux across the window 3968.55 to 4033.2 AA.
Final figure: 47.6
